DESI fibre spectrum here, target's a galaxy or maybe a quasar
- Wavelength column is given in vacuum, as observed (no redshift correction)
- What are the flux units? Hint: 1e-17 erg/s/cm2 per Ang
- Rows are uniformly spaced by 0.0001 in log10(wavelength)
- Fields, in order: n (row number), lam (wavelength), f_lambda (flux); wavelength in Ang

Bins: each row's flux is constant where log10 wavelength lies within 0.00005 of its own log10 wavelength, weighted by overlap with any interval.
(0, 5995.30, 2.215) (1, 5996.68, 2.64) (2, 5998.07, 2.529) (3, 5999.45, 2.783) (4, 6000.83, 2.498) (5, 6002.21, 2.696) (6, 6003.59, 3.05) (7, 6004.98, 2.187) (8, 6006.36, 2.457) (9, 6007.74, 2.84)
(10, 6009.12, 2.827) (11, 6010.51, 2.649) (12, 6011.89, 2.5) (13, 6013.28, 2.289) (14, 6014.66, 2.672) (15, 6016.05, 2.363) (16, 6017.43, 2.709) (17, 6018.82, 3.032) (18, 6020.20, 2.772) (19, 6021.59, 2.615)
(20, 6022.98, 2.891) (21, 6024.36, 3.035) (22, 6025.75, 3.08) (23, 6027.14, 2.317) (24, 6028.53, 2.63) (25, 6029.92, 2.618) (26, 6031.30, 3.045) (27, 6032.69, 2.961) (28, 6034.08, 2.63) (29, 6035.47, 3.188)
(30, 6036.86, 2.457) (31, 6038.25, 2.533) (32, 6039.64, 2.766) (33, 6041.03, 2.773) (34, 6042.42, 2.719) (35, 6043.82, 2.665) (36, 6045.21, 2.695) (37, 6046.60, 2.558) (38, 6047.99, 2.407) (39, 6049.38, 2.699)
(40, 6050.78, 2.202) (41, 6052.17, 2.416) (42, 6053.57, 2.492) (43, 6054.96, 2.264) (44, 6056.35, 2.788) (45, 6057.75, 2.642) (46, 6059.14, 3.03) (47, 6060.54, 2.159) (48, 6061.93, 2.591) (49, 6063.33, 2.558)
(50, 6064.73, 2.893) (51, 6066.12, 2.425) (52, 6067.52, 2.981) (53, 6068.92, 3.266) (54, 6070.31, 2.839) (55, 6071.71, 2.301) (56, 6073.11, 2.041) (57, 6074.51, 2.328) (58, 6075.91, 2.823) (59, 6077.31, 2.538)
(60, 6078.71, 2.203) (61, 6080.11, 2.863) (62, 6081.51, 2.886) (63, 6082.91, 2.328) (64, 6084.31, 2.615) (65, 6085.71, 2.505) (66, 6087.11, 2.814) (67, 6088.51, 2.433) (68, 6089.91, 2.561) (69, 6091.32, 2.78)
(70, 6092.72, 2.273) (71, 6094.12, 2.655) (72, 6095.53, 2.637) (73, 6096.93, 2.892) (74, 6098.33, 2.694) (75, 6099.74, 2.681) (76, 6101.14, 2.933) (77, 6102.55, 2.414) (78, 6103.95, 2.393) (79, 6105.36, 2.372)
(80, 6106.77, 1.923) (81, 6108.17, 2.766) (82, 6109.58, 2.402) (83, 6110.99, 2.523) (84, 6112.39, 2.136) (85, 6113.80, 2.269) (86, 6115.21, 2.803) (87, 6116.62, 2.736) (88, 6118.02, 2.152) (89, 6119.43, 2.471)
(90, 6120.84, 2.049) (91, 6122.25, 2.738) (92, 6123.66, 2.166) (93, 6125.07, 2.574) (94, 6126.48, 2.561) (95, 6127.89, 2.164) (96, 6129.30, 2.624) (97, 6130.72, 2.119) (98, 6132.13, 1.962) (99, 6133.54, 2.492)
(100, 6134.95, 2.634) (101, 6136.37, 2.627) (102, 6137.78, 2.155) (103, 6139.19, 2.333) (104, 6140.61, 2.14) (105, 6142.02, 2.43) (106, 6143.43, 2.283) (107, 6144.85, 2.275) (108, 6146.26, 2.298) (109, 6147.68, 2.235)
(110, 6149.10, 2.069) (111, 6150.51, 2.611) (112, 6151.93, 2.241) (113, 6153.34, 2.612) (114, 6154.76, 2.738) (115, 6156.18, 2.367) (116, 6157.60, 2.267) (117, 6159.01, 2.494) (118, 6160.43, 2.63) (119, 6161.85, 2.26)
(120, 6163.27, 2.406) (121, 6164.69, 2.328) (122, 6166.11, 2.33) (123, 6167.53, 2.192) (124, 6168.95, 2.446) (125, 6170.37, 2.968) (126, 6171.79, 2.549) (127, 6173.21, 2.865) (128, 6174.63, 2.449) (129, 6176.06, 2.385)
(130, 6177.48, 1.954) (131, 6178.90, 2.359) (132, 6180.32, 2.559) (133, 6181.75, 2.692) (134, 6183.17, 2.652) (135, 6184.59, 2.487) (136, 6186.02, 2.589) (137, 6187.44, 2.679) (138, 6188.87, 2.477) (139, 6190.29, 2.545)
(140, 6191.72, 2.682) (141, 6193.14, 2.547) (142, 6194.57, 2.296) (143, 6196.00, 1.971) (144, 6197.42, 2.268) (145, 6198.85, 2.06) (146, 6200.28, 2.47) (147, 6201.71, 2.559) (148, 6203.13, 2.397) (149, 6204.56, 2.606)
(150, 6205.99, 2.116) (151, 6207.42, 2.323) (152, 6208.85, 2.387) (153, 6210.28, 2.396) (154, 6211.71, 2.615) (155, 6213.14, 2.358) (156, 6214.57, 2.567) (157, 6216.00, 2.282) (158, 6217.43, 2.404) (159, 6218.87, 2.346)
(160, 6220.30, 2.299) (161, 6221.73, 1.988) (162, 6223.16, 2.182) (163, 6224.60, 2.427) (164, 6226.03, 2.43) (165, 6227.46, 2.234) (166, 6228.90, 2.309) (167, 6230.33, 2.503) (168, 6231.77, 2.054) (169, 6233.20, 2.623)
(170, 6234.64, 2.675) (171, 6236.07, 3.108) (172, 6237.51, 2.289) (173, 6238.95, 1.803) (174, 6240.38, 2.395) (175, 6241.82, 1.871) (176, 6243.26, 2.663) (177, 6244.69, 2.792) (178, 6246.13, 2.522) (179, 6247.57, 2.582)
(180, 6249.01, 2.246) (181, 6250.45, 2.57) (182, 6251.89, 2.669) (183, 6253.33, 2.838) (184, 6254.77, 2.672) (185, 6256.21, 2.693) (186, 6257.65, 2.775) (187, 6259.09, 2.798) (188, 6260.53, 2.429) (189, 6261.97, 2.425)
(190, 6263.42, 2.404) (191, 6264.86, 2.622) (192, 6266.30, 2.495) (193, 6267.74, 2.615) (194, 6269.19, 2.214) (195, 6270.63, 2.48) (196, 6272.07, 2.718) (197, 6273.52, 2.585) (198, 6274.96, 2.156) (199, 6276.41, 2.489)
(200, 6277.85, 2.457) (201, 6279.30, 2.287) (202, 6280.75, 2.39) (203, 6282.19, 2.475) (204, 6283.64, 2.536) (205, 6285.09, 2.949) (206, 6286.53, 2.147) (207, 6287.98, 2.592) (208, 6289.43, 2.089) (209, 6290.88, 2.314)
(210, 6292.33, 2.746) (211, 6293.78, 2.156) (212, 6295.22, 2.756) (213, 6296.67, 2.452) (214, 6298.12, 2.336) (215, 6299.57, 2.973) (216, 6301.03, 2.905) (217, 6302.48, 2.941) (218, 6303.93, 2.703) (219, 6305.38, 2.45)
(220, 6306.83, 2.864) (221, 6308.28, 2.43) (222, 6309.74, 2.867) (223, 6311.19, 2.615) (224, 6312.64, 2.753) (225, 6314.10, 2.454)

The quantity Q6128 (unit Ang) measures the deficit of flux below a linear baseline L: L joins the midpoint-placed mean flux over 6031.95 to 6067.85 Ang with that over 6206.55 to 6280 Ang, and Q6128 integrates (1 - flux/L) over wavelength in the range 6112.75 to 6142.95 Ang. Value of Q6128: 2.0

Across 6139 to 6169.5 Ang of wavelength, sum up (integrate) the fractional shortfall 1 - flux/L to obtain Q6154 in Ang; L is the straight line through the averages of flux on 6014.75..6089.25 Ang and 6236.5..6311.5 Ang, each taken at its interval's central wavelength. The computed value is 2.69 Ang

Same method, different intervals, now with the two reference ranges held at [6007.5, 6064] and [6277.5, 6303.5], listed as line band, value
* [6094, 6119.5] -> 1.0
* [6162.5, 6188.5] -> 1.0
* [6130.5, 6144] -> 1.5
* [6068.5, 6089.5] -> 0.5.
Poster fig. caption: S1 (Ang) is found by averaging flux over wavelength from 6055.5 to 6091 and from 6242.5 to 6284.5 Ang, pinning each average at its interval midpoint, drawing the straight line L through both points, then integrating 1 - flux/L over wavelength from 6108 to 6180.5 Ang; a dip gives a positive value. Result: 5.14 Ang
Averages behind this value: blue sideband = 2.62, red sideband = 2.54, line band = 2.4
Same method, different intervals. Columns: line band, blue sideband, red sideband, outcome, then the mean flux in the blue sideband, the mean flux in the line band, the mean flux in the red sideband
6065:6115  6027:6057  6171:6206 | 0.3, 2.63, 2.56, 2.46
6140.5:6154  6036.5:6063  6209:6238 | 0.8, 2.57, 2.33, 2.4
